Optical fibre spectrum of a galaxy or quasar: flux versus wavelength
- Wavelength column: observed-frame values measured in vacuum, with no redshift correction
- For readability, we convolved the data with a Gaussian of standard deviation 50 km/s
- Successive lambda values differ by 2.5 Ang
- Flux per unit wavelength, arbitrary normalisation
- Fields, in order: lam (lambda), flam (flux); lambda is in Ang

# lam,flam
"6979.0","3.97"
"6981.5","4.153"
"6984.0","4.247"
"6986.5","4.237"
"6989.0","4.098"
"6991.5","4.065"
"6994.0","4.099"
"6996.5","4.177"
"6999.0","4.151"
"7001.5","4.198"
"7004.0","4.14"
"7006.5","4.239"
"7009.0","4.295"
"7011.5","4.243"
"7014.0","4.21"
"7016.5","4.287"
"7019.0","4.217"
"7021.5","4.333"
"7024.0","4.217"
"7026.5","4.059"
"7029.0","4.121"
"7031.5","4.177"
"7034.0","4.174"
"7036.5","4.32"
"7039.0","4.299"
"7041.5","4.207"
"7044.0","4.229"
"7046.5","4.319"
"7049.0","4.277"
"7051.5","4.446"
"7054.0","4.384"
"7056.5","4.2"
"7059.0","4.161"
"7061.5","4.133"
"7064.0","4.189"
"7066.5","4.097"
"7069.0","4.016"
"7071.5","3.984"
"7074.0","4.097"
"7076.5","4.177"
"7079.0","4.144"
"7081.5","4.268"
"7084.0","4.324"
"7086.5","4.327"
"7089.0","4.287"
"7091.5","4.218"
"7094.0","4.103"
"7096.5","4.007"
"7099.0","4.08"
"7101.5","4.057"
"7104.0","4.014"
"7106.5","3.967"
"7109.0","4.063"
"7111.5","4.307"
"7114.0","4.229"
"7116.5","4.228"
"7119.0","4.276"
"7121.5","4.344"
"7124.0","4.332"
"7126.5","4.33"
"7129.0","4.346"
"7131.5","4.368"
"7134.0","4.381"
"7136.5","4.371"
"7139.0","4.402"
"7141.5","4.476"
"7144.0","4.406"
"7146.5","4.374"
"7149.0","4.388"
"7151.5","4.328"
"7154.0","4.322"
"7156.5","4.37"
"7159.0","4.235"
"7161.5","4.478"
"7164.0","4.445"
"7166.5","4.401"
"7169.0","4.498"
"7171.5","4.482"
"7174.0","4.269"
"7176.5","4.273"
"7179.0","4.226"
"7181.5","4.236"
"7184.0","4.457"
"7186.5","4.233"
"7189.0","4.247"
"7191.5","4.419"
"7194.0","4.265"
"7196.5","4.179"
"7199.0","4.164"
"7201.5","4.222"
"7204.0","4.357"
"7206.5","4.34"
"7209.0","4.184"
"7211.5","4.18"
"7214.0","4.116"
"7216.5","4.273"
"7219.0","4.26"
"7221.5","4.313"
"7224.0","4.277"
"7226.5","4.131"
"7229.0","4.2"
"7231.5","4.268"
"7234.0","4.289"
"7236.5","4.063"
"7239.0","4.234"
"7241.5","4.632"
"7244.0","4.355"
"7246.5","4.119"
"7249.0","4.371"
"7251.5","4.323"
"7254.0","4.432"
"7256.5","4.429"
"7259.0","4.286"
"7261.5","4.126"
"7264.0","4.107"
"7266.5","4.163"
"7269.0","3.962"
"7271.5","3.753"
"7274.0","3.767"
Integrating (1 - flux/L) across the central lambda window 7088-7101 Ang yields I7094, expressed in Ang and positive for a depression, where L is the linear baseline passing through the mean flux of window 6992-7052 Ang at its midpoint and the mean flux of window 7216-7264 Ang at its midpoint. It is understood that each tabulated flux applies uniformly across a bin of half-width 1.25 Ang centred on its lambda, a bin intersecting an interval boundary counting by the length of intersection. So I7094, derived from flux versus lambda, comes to 0.3 Ang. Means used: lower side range 4.22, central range 4.13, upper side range 4.28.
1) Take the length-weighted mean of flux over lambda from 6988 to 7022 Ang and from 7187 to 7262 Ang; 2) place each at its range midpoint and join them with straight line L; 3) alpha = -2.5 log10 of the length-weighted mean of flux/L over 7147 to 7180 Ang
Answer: -0.03 mag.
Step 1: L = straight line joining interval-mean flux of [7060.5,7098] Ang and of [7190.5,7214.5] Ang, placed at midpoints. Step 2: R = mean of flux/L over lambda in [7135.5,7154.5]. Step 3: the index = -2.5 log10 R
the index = -0.05 mag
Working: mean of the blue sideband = 4.16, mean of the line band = 4.39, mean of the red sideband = 4.24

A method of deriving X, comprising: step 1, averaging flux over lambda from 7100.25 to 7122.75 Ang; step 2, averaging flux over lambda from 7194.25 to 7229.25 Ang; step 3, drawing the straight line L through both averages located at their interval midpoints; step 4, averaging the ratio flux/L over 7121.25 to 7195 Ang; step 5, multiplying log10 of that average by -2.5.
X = -0.041 mag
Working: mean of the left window 4.17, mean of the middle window 4.36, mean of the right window 4.23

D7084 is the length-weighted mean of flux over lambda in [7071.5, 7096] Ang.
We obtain 4.2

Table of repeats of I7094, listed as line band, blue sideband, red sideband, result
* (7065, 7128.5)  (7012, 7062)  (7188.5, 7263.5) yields 1.13 Ang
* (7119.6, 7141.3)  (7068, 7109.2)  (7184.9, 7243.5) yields -1.00 Ang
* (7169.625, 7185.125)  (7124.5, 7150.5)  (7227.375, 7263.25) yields 0.07 Ang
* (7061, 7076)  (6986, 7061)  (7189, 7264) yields 0.50 Ang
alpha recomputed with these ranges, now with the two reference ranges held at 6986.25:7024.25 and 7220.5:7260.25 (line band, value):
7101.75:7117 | 0.03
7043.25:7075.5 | 0.01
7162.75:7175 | -0.04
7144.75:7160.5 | -0.02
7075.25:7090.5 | -0.01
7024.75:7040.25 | 0.00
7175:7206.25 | 0.00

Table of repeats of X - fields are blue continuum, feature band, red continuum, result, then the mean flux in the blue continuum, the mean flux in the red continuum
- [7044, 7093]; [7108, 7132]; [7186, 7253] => -0.013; 4.21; 4.26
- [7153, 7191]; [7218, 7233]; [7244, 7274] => 0.000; 4.35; 4.18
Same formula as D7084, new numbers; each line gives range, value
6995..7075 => 4.21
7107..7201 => 4.32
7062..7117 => 4.14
